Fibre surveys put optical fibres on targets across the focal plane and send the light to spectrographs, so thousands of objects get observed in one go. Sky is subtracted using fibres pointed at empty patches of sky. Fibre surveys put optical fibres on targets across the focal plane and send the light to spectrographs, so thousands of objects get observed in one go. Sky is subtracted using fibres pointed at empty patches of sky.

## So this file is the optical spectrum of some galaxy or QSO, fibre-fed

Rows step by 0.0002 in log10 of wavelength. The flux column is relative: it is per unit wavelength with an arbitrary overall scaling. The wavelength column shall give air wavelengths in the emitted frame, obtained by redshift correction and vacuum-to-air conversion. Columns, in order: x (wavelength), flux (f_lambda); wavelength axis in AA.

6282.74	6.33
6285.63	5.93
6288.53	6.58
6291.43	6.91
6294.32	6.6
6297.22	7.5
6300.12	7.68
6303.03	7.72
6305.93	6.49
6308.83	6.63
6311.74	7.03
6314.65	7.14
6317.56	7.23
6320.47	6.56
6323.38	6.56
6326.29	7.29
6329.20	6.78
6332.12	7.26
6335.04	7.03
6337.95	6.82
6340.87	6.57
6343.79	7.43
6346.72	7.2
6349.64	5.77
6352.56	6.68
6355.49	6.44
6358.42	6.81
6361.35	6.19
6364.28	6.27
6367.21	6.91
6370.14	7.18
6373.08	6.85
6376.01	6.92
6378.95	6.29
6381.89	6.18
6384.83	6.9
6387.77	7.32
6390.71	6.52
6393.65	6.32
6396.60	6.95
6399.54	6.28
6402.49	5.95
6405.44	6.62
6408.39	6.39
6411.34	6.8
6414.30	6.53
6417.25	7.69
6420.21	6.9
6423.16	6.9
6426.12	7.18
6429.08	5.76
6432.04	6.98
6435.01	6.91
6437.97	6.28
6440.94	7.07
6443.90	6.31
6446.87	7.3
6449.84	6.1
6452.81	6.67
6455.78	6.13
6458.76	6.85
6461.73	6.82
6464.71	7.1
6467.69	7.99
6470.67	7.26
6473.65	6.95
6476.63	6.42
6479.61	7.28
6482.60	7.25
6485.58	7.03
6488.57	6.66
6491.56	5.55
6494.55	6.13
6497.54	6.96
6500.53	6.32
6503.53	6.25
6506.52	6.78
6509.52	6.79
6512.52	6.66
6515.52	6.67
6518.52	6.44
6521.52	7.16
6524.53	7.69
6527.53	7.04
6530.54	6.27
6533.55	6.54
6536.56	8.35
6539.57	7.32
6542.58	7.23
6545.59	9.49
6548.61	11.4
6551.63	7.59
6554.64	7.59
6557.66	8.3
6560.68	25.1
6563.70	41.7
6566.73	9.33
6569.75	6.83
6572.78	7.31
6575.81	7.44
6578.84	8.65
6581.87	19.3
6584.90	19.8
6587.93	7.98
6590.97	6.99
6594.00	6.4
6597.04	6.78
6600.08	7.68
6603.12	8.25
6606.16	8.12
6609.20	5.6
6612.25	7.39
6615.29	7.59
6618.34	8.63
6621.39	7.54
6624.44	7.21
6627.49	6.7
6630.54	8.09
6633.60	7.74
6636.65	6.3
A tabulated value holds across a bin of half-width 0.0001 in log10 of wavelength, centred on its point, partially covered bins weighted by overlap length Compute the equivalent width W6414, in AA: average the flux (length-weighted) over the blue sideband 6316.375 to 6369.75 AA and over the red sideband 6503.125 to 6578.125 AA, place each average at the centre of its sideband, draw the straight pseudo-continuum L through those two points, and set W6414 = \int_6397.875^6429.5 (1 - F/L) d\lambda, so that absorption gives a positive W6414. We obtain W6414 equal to 4.6 AA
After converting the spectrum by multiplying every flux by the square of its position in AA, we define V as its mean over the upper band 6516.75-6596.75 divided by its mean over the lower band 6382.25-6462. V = 1.64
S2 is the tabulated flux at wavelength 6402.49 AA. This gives 5.95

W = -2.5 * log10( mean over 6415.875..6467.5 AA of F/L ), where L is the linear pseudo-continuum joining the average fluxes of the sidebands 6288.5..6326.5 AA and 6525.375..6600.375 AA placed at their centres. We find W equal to 0.30 mag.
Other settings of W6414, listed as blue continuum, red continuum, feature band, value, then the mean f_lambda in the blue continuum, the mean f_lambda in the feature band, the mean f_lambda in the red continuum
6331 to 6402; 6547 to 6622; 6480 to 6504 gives 6.6 AA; 6.7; 6.56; 10.8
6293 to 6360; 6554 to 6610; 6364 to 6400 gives 5.6 AA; 6.92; 6.71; 11.7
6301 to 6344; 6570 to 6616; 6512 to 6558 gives 5.1 AA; 6.97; 7.61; 8.98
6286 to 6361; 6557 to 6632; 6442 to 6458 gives 3.9 AA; 6.88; 6.53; 10.6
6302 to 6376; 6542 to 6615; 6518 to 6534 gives 5.0 AA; 6.83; 6.9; 10.9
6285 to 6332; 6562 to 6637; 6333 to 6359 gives 2.0 AA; 6.94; 6.76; 9.9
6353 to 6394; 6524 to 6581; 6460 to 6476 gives 3.0 AA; 6.66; 7.18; 10.7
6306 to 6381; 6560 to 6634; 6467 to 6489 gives 4.1 AA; 6.78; 7.1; 10.4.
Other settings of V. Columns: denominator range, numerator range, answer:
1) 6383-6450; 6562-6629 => 1.60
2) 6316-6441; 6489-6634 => 1.41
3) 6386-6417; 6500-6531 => 1.06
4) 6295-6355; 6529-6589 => 1.81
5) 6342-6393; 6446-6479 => 1.06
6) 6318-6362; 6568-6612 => 1.44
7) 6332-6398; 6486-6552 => 1.12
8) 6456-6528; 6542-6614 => 1.65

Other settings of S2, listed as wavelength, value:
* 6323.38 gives 6.56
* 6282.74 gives 6.33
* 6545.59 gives 9.49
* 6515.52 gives 6.67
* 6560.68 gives 25.1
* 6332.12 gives 7.26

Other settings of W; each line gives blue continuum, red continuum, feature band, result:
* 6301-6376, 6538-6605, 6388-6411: 0.22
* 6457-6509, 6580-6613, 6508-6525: 0.11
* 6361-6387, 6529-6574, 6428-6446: 0.26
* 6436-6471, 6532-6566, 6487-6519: 0.46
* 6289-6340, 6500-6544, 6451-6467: 0.03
